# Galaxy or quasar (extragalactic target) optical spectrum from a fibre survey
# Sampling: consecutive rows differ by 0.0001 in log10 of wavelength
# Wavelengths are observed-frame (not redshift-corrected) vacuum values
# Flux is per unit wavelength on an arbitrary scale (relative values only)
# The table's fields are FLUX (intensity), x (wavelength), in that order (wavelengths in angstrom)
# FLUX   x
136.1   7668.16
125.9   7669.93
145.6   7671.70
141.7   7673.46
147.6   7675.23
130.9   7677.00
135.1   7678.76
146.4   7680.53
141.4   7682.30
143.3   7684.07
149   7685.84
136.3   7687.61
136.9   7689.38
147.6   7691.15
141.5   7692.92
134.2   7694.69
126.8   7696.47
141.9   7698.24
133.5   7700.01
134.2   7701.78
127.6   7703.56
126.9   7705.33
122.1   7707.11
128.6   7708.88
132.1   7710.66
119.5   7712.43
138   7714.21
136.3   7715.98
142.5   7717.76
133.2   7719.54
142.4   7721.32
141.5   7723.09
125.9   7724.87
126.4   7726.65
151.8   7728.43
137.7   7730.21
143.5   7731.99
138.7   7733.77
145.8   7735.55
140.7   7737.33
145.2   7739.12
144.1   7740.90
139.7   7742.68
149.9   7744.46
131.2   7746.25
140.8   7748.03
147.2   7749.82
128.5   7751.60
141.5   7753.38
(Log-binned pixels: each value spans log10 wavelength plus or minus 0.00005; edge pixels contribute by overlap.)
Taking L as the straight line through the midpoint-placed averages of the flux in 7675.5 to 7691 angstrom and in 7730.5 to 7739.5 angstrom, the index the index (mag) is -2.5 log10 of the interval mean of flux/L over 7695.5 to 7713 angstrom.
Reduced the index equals 0.09 mag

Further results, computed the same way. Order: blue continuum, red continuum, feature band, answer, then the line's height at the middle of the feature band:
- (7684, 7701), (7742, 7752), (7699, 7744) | 0.03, 140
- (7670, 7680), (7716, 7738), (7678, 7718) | 0.03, 139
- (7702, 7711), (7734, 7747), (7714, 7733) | -0.03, 135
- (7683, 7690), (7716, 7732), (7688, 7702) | 0.03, 141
